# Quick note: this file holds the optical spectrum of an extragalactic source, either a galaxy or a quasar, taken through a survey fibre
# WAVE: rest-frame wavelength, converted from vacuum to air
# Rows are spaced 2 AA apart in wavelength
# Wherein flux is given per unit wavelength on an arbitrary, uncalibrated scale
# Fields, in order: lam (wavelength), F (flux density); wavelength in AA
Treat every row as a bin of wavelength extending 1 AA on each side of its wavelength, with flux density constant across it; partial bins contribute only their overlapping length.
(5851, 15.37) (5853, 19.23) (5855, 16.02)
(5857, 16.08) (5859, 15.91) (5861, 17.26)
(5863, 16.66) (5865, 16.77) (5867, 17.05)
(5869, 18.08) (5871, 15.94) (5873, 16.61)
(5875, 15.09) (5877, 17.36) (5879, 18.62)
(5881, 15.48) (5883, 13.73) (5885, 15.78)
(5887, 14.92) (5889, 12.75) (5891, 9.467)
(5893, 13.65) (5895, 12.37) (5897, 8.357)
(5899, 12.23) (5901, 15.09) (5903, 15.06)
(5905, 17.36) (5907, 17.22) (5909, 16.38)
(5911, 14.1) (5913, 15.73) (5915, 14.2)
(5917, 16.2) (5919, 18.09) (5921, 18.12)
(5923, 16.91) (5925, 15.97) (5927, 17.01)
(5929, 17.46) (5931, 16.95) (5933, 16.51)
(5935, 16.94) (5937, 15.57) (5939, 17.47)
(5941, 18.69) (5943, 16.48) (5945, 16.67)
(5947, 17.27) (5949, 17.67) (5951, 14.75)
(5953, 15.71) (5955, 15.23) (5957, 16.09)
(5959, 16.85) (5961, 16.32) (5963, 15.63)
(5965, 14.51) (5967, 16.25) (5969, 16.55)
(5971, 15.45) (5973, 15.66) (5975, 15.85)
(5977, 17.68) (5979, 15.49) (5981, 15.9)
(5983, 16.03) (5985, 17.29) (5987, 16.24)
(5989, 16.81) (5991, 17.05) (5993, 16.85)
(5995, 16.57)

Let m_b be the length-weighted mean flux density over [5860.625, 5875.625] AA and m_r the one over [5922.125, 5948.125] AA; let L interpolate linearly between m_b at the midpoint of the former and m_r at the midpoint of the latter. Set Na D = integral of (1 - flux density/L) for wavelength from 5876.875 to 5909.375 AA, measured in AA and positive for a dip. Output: 4.7 AA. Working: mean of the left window 16.7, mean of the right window 16.9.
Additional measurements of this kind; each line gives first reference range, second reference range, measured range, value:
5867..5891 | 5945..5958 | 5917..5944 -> -1.8 AA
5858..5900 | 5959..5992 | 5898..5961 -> -2.9 AA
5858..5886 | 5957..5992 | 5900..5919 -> 0.6 AA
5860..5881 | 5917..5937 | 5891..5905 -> 3.3 AA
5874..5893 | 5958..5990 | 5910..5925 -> -0.9 AA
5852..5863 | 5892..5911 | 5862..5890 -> -0.5 AA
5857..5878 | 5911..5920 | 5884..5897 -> 2.8 AA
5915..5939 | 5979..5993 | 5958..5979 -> 0.7 AA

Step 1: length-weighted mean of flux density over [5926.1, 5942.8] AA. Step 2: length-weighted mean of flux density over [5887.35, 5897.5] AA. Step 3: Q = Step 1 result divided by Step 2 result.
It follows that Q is 1.46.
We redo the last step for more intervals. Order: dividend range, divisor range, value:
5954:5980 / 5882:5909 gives 1.16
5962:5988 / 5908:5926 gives 0.99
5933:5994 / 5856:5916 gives 1.08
